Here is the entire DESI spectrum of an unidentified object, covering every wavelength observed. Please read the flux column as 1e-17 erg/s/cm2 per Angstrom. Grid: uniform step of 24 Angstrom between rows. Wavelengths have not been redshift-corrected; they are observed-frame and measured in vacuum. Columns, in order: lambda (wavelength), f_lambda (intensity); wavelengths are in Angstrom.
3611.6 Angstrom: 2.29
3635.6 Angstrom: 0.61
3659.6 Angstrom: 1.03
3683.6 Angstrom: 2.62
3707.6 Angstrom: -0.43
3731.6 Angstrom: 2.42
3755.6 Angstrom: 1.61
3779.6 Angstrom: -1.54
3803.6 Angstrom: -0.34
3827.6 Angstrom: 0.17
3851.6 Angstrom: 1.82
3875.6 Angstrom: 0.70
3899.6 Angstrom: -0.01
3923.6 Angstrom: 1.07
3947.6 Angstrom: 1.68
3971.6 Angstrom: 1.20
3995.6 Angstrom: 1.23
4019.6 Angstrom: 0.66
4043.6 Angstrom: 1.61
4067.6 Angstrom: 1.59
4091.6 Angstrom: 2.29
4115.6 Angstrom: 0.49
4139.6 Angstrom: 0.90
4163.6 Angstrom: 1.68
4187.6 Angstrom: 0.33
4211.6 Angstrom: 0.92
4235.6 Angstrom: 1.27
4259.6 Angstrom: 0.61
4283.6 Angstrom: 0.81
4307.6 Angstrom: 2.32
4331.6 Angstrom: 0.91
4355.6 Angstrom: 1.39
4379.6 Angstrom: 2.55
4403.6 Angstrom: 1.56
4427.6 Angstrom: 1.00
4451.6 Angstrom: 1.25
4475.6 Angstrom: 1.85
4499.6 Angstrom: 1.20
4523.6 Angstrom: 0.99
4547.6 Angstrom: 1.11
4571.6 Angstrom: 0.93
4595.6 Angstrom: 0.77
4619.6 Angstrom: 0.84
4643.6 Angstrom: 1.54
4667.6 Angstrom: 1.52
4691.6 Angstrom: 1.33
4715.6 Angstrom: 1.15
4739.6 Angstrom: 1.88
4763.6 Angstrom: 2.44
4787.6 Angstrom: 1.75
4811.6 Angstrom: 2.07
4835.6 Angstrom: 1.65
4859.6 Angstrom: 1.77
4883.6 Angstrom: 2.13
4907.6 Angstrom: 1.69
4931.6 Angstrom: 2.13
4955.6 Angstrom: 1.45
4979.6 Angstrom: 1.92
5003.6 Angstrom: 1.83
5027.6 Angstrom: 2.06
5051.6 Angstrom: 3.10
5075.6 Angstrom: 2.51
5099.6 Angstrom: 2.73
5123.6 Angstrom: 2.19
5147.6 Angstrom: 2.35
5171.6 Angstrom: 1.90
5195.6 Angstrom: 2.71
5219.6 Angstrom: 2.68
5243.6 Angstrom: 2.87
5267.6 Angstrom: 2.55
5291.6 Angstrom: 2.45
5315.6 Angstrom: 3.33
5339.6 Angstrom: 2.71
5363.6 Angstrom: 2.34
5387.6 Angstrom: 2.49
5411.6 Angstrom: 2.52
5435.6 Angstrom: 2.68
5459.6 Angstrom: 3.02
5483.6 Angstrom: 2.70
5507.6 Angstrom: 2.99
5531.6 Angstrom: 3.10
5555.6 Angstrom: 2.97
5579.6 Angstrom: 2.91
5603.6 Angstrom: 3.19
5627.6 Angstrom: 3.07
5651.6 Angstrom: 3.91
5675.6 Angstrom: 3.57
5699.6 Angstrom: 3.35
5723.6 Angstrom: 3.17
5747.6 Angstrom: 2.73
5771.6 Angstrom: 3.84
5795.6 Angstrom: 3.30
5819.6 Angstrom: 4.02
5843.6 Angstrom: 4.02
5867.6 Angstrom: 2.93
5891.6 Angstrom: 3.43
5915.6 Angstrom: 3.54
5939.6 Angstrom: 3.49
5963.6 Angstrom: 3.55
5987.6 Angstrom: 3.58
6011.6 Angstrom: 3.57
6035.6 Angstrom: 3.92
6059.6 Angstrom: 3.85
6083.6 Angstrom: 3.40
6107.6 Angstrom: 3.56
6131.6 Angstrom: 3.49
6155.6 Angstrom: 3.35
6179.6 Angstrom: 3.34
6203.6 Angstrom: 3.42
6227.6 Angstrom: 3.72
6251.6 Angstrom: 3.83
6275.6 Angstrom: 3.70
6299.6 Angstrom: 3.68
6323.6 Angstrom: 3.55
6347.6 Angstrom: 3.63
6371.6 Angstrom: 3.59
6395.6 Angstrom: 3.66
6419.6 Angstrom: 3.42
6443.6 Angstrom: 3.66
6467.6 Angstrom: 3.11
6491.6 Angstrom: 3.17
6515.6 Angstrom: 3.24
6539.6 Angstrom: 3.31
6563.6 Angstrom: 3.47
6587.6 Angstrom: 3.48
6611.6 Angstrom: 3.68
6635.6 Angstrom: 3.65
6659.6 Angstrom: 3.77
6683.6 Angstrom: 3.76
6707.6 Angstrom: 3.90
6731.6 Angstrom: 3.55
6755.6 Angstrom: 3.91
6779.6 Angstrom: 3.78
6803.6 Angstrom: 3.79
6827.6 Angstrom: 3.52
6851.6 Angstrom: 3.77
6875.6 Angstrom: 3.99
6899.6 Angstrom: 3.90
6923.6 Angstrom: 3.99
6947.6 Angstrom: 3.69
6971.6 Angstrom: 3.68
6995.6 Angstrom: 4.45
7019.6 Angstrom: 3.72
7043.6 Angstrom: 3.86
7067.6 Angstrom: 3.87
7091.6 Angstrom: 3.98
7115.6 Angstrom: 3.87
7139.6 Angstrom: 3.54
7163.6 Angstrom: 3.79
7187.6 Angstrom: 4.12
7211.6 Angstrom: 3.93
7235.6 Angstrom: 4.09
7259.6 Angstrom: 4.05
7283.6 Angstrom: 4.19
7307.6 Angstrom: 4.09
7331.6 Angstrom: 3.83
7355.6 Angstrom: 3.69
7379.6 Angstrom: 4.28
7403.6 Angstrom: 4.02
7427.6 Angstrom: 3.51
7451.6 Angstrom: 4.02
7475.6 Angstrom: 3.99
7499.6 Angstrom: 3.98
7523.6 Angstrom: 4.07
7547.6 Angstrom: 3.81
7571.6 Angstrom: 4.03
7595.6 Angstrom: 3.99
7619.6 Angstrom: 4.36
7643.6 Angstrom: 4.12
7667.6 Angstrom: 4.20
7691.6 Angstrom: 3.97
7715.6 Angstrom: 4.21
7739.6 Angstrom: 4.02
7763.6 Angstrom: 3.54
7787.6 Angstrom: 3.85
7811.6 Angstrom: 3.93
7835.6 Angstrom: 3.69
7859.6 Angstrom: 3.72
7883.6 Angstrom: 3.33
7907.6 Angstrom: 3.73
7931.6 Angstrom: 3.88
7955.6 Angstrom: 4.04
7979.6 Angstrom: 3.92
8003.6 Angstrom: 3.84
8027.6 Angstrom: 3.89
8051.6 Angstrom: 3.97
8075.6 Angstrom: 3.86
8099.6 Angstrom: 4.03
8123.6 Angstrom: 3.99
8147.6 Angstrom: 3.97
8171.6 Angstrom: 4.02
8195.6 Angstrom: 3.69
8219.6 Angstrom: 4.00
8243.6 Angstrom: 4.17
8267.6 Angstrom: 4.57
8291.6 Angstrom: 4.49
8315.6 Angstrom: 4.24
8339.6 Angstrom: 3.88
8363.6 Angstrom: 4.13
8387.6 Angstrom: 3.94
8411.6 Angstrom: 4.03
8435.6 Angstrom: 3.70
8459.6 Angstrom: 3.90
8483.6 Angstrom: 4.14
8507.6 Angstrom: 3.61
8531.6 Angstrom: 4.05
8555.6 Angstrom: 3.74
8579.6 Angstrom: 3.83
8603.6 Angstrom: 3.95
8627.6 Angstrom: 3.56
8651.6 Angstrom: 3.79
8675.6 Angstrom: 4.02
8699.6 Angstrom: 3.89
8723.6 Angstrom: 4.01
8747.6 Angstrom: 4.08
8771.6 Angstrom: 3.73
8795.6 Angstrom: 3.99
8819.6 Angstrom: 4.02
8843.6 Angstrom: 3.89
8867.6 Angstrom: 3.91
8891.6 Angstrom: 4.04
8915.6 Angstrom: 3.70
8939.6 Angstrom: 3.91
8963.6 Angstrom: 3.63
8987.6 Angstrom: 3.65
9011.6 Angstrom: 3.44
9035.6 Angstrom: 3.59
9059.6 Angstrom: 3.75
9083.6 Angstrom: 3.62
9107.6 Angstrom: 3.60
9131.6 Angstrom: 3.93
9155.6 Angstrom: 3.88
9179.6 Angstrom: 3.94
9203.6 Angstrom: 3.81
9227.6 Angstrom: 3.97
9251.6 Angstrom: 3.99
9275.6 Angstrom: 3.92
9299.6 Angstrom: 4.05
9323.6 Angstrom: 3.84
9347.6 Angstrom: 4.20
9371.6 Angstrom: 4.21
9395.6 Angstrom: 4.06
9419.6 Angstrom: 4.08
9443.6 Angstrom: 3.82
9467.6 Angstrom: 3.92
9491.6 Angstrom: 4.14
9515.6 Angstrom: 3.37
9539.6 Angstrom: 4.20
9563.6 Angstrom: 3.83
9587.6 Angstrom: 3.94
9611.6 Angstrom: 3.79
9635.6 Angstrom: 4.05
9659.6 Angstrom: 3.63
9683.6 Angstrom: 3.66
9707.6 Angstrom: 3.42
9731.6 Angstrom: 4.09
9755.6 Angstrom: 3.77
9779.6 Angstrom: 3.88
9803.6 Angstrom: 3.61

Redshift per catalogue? 0.26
